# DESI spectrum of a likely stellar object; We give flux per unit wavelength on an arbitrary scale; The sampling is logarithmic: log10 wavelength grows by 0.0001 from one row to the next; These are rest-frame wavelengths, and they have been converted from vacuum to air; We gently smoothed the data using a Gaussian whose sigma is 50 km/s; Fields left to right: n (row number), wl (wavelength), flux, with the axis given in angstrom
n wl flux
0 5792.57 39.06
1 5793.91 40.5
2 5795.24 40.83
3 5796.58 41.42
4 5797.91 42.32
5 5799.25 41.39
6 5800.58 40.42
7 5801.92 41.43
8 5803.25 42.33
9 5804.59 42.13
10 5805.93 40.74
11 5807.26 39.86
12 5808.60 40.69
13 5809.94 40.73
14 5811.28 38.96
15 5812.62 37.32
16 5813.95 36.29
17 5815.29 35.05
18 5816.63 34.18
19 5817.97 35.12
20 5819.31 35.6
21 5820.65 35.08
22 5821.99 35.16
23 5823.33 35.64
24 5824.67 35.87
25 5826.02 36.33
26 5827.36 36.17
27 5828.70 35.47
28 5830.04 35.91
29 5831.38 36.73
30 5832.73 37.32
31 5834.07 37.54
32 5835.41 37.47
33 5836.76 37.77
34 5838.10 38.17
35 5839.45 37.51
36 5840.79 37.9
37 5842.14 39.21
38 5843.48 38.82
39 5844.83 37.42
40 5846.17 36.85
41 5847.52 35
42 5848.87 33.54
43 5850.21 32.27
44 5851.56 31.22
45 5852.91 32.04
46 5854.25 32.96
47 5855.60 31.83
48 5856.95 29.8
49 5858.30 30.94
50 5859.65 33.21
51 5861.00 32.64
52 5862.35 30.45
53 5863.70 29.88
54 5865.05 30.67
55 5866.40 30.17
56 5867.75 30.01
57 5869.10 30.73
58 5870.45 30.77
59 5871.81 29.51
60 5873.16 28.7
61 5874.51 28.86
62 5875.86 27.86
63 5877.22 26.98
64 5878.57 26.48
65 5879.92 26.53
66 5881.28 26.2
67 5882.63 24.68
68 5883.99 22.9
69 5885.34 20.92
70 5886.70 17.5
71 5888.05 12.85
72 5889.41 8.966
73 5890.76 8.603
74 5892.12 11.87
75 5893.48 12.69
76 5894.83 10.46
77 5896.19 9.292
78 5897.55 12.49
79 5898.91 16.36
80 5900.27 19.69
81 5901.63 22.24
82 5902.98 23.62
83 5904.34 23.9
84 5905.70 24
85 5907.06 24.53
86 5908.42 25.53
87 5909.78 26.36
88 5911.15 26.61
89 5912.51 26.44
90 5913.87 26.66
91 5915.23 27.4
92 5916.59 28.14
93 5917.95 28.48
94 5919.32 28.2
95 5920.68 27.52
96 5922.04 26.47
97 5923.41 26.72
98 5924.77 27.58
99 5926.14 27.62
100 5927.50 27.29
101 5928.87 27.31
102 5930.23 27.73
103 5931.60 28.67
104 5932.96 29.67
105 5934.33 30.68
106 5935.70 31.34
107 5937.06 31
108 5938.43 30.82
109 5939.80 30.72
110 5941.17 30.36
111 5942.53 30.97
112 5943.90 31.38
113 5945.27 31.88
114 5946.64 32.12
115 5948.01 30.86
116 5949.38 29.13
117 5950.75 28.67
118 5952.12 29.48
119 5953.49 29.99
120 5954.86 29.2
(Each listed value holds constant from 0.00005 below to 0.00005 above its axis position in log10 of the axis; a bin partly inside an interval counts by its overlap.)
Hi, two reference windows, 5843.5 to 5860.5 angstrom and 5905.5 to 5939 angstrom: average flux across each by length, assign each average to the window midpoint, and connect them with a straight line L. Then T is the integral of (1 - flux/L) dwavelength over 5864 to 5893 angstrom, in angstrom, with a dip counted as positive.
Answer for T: 6.9 angstrom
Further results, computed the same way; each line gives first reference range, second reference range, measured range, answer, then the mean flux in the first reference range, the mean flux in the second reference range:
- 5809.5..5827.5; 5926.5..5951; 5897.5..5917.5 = 4.8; 36.2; 30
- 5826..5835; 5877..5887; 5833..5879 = -3.7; 36.6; 24.1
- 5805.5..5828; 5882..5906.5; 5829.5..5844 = -2.7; 36.9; 16.9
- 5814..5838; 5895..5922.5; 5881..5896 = 6.2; 36.1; 23.4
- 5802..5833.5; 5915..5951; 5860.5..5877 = 1.9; 37.4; 29.2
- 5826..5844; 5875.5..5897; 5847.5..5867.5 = -1.9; 37.3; 18.2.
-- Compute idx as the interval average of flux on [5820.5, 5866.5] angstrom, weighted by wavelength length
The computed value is 34.8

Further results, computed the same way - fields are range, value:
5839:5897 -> 27.3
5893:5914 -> 20.6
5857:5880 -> 29.8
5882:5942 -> 23.5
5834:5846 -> 38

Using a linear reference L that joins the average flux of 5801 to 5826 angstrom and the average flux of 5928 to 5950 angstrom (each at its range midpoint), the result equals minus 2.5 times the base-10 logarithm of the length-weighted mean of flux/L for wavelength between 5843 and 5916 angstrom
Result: 0.31 mag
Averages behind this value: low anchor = 37.9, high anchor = 30.3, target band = 25.7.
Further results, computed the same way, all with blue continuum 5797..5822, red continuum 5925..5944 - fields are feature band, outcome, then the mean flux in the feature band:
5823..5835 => 0.03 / 36.4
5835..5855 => 0.01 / 35.8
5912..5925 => 0.13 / 27.4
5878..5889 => 0.46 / 21.9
